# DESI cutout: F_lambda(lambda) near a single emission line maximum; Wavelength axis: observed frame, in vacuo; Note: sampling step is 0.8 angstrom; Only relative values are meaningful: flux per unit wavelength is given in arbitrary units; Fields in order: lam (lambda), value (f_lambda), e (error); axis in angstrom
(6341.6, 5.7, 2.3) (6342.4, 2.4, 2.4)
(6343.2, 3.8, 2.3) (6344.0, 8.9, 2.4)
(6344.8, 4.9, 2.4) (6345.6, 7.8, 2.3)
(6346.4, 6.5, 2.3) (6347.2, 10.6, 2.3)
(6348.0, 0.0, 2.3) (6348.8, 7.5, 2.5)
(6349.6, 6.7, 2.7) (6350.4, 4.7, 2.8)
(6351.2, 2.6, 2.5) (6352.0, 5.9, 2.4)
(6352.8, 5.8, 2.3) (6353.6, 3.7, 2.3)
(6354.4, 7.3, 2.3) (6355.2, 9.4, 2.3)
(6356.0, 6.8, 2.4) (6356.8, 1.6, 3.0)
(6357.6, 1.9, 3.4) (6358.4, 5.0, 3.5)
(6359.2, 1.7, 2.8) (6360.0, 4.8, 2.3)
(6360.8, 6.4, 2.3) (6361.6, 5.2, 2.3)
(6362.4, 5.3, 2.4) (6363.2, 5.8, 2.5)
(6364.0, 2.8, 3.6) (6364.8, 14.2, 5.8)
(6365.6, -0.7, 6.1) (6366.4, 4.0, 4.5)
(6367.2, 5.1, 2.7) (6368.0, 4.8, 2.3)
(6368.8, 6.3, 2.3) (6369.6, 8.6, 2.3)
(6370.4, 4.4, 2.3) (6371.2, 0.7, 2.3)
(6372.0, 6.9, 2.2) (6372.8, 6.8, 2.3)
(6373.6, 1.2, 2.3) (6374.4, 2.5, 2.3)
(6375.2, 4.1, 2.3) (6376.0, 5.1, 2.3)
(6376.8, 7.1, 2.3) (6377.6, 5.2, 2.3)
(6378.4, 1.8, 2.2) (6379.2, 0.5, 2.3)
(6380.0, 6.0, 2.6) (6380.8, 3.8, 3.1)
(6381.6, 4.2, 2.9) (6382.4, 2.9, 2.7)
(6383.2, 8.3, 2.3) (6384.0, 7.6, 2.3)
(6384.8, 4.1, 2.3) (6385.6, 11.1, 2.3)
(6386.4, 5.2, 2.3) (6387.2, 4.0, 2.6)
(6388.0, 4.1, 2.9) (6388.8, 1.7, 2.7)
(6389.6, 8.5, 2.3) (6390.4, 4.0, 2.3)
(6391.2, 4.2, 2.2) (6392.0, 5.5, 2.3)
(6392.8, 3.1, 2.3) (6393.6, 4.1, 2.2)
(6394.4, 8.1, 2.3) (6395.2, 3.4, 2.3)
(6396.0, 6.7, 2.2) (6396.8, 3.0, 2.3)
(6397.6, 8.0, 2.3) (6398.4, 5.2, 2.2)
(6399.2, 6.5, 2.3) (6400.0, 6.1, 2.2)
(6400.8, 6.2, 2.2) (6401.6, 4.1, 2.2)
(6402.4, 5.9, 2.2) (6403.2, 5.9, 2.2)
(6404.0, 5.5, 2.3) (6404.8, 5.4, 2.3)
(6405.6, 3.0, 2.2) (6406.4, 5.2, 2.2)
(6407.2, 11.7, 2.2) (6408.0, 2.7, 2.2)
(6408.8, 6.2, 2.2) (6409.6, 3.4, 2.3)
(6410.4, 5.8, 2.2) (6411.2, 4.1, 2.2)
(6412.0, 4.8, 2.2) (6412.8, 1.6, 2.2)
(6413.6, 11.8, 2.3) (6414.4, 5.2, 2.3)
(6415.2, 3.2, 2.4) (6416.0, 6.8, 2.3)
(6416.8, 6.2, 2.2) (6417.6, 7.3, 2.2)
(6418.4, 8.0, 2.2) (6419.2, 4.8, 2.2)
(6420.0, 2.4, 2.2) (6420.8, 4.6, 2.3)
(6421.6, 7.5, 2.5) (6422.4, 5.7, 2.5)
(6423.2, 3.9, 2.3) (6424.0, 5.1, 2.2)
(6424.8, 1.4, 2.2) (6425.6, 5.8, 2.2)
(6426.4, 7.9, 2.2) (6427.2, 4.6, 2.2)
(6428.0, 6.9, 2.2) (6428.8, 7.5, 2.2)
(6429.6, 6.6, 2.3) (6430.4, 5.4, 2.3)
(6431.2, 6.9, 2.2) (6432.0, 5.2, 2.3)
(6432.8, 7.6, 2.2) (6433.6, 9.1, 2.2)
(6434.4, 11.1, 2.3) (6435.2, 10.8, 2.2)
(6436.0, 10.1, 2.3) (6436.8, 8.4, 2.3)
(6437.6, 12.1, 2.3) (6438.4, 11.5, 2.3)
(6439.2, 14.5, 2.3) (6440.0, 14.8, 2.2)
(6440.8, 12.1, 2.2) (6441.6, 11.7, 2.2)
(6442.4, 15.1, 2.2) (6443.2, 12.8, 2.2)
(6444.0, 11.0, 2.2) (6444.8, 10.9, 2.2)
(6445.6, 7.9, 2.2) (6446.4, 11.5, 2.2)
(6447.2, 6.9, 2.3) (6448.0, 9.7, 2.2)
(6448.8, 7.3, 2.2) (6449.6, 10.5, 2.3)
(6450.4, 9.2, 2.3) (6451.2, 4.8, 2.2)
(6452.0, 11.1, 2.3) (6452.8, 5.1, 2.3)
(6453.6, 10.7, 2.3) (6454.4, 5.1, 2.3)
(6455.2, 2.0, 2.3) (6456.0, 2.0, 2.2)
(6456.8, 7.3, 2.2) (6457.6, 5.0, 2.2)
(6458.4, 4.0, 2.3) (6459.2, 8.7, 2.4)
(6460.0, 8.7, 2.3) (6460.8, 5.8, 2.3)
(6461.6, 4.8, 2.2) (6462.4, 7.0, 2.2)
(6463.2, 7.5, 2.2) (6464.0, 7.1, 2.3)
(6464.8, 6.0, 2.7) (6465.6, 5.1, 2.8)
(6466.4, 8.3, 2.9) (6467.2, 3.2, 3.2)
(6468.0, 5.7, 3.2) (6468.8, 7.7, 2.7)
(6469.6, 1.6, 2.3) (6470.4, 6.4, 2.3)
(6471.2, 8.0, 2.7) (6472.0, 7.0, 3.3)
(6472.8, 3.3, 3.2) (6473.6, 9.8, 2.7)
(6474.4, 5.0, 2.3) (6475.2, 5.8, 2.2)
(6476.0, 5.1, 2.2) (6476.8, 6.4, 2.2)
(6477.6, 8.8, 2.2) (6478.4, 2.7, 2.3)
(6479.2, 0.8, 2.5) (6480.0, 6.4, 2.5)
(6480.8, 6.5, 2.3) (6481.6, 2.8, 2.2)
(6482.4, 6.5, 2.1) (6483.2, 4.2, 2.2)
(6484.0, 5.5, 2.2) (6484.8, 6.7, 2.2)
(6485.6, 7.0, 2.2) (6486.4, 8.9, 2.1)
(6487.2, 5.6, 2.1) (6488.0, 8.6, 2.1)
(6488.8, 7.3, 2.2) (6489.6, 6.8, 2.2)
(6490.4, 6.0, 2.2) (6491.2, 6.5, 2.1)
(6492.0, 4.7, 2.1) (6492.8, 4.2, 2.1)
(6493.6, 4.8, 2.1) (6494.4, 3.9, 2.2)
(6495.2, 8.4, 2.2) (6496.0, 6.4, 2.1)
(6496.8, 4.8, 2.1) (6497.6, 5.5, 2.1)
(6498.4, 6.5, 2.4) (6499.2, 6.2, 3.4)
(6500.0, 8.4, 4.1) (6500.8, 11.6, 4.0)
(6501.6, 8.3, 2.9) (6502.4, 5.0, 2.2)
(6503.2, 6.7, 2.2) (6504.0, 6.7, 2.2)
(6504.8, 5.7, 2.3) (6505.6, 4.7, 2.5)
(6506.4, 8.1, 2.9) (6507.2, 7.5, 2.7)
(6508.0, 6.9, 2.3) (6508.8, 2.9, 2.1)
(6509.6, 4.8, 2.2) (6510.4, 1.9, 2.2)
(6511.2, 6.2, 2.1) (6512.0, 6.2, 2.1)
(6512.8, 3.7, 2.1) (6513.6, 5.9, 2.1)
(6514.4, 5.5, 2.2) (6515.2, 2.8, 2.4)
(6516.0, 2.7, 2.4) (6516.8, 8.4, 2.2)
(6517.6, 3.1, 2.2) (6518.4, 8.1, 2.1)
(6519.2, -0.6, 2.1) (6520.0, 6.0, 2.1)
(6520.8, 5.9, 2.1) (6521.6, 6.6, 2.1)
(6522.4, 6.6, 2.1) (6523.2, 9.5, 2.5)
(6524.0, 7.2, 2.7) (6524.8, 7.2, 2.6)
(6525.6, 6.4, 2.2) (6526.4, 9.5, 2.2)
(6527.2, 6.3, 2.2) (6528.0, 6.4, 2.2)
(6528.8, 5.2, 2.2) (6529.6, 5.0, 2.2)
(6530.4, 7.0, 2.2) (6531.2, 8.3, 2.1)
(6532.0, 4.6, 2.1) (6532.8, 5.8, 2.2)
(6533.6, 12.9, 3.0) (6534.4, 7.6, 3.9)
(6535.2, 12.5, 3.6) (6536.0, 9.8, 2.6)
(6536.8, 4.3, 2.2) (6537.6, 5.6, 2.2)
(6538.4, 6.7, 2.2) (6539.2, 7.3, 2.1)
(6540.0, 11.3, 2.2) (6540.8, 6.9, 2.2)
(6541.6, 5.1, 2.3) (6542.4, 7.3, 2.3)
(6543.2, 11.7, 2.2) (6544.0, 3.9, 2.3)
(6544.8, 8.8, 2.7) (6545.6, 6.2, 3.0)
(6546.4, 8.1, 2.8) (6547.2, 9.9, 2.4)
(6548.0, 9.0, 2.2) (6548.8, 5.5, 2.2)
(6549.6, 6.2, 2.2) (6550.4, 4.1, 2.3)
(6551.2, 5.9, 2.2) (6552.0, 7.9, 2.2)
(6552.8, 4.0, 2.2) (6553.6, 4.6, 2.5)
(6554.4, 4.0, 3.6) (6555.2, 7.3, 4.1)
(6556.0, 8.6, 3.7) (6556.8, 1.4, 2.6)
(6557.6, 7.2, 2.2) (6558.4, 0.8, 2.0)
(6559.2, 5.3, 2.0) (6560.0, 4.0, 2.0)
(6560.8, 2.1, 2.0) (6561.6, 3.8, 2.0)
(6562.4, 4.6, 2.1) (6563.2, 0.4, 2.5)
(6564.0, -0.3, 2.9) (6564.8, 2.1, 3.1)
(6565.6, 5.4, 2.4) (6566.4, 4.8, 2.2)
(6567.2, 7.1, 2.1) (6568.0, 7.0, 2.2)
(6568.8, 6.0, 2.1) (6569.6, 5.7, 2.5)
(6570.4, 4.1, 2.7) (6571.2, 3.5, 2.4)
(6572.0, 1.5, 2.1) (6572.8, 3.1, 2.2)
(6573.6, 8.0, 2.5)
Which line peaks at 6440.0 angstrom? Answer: [O II]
